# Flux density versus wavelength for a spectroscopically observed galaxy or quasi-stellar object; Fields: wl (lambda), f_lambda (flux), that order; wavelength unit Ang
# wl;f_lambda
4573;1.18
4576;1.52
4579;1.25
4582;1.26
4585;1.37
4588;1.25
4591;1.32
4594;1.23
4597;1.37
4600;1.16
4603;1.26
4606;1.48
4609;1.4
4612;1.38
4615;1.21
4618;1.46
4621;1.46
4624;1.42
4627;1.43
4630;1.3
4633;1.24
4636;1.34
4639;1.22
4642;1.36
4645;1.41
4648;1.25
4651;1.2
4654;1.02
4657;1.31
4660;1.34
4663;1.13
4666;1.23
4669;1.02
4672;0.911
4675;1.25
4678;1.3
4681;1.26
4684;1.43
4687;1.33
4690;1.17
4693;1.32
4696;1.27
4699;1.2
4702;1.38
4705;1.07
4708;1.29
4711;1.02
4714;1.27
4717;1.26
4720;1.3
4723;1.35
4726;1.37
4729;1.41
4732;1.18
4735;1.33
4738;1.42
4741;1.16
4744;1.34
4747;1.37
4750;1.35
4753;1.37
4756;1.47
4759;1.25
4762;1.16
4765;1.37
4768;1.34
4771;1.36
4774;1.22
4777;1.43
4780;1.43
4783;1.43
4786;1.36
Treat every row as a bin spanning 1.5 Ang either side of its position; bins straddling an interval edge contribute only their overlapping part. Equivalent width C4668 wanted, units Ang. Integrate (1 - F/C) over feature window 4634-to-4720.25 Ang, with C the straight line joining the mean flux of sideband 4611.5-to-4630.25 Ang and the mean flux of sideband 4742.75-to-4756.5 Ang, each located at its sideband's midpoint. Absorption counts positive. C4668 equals 9.0 Ang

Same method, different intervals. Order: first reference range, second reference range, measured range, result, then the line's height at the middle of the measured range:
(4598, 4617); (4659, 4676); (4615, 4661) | -3.2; 1.23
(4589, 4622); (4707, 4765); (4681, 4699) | 0.3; 1.31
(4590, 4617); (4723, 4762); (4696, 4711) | 1.2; 1.32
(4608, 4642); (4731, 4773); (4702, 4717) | 1.5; 1.33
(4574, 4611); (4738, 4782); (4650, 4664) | 1.3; 1.33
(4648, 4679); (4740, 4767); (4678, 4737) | -1.5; 1.24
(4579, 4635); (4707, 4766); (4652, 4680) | 3.1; 1.32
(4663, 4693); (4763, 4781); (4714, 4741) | -0.6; 1.29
